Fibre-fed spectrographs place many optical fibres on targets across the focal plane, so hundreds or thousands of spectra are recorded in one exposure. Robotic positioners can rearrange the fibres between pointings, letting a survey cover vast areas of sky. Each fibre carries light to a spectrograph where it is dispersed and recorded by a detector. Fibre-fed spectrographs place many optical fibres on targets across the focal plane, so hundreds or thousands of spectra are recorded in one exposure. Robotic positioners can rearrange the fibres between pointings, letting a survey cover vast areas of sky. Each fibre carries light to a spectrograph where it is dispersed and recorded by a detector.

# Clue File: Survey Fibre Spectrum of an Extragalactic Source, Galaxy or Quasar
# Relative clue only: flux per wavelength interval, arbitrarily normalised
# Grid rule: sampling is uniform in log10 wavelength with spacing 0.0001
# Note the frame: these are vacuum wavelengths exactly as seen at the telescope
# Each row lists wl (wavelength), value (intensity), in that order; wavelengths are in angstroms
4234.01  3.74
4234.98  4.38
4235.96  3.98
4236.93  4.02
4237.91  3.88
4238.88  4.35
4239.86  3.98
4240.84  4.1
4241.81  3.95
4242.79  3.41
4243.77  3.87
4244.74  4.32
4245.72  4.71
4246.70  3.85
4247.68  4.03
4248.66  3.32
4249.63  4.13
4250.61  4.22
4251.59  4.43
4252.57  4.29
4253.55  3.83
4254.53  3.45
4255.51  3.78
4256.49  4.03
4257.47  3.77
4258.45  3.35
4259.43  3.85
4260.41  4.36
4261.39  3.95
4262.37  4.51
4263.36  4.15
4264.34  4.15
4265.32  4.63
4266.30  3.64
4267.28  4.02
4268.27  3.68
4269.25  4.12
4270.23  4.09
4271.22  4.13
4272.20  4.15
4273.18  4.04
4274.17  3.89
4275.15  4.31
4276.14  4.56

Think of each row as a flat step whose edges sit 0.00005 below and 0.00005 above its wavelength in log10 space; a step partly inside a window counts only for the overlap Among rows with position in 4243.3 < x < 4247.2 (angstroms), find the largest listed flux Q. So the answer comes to 4.71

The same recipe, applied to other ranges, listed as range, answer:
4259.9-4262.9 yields 4.51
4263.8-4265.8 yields 4.63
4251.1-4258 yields 4.43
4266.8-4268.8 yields 4.02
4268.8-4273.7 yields 4.15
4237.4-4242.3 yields 4.35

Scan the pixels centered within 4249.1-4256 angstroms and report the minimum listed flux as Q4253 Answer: 3.45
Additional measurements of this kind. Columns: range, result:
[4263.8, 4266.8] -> 3.64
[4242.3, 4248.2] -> 3.41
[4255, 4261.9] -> 3.35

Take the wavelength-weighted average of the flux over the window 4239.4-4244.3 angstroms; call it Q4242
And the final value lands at 3.87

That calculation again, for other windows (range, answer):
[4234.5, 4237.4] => 4.13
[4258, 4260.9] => 3.86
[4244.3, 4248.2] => 4.21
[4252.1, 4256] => 3.83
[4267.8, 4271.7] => 4.01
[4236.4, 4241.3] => 4.06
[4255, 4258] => 3.85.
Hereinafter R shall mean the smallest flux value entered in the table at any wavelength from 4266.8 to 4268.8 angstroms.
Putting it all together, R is 3.68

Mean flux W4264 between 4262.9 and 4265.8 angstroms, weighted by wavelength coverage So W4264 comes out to 4.32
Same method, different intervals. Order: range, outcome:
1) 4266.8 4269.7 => 3.93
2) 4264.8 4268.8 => 4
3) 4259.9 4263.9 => 4.24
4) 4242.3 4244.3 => 3.66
